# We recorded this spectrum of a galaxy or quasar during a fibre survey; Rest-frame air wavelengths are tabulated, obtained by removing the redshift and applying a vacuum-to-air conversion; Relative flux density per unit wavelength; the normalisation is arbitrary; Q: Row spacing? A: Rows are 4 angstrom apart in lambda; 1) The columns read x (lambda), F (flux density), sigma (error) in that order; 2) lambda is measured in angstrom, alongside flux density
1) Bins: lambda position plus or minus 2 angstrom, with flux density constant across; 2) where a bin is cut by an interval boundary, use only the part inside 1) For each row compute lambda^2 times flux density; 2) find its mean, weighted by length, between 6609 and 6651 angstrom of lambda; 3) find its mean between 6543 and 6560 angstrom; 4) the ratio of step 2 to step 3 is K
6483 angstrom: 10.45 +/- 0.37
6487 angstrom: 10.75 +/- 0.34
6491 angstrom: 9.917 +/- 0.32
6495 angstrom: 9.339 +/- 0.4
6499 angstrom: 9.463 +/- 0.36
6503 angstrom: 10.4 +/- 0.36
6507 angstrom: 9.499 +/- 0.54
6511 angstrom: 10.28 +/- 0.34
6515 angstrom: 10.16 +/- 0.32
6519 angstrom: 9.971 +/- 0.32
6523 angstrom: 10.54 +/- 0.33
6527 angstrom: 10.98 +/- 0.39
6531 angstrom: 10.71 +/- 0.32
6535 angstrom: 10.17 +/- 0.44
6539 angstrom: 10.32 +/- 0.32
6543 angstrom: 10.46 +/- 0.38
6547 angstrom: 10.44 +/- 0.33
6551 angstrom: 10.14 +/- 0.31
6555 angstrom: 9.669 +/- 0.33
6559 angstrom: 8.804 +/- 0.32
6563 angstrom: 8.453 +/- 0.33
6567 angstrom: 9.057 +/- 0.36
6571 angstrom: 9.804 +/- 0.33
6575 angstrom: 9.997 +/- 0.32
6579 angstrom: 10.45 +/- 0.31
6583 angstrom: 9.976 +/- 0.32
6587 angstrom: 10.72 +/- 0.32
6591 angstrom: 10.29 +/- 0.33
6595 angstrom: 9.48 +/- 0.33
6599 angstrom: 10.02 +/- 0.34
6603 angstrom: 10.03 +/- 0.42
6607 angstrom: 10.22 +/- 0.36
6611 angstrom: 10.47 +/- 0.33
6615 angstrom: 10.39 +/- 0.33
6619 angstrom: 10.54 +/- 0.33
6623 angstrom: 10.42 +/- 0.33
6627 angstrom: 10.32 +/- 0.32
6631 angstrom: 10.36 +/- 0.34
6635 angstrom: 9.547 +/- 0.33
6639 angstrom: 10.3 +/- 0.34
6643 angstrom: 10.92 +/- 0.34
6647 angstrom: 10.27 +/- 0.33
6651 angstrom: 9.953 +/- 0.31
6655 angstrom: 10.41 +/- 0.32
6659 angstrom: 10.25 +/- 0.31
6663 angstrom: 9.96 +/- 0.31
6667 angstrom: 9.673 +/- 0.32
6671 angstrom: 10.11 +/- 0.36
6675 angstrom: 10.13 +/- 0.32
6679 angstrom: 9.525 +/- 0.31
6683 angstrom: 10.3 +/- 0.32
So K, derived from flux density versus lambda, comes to 1.07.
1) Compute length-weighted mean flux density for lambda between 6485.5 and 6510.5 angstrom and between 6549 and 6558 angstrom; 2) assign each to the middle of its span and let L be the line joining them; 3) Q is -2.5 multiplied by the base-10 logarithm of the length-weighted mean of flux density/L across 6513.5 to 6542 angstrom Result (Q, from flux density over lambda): -0.06 mag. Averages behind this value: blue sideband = 9.9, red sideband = 9.78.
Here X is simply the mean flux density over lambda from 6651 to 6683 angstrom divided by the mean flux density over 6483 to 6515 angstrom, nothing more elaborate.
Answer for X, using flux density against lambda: 1.0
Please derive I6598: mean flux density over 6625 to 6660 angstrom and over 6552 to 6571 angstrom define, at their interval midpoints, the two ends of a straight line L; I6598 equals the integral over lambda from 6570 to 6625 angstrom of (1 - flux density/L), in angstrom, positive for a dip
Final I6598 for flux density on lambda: -3.27 angstrom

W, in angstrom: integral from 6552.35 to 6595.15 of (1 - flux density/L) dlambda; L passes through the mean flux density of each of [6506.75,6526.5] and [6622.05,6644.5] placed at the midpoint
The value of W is 2.2 angstrom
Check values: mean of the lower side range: 10.2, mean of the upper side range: 10.3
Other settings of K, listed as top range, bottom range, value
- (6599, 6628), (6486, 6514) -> 1.08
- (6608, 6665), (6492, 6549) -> 1.05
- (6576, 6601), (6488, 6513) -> 1.06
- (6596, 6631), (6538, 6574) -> 1.08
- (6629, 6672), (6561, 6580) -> 1.09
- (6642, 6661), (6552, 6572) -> 1.16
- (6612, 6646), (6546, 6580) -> 1.10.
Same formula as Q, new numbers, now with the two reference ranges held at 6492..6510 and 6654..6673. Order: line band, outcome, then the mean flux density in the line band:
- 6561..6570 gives 0.11 mag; 8.87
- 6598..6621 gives -0.04 mag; 10.3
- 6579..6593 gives -0.05 mag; 10.3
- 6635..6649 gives -0.04 mag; 10.4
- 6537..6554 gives -0.05 mag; 10.3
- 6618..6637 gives -0.03 mag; 10.2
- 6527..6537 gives -0.08 mag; 10.5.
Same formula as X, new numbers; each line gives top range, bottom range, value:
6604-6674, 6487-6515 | 1.03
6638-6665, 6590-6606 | 1.03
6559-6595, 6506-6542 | 0.95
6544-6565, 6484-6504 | 0.96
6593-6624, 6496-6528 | 1.01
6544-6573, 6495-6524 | 0.95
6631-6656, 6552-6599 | 1.05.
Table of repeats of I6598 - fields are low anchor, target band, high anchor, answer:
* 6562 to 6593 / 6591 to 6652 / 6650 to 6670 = -1.5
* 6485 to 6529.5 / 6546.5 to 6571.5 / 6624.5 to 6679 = 1.8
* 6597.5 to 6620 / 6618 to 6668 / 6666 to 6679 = -0.7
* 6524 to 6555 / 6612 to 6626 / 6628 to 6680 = -0.3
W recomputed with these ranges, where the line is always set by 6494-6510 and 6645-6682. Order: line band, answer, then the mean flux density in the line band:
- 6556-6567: 1.2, 8.8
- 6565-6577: 0.3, 9.62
